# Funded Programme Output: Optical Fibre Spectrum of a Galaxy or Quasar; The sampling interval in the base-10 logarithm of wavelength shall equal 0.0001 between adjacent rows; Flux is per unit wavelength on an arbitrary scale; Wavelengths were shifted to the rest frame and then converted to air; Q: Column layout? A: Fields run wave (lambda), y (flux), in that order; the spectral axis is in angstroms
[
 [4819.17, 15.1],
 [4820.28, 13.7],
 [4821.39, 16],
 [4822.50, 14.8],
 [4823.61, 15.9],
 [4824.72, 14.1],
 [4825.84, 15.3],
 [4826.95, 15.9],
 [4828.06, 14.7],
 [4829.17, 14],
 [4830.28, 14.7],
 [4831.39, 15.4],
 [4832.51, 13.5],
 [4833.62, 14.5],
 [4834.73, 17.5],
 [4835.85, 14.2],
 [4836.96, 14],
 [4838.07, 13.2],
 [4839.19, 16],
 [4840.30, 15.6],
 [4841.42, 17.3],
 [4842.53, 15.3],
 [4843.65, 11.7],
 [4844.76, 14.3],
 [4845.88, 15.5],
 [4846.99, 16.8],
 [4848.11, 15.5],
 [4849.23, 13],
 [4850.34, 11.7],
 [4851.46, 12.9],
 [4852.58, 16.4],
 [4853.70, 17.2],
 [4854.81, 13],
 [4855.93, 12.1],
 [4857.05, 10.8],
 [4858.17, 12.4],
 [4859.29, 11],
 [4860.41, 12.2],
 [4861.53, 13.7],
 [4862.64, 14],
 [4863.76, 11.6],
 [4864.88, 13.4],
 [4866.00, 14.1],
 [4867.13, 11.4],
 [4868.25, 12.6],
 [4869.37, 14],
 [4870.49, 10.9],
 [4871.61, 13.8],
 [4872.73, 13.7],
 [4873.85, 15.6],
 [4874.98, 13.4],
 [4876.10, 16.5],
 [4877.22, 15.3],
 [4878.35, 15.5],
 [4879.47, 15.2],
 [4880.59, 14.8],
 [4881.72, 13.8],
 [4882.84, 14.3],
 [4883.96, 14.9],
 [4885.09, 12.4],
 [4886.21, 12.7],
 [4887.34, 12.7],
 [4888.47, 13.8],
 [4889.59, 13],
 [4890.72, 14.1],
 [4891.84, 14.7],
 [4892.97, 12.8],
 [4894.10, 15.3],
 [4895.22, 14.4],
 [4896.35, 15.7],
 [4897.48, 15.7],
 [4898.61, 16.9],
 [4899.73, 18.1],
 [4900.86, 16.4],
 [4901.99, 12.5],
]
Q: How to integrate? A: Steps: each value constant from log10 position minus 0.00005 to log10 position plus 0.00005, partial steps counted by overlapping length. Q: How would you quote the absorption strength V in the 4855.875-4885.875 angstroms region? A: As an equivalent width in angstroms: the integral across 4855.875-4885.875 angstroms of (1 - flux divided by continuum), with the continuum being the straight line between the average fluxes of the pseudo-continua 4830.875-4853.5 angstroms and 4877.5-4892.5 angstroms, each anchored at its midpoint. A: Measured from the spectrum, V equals 1.6 angstroms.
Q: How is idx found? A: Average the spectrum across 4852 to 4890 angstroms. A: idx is 13.6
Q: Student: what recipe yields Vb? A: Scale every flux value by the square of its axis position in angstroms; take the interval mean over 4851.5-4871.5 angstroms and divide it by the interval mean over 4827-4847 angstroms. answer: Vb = 0.9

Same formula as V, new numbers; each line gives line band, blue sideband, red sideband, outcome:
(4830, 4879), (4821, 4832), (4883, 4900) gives 2.5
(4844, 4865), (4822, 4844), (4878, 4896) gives 1.5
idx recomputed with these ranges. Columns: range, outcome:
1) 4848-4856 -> 14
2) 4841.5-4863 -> 13.7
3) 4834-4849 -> 15.1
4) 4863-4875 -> 13.1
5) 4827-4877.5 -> 14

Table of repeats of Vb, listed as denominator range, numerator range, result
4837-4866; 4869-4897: 1.03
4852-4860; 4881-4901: 1.11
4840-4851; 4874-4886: 1.01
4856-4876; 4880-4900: 1.13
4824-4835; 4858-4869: 0.86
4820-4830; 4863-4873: 0.87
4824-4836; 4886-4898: 0.97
